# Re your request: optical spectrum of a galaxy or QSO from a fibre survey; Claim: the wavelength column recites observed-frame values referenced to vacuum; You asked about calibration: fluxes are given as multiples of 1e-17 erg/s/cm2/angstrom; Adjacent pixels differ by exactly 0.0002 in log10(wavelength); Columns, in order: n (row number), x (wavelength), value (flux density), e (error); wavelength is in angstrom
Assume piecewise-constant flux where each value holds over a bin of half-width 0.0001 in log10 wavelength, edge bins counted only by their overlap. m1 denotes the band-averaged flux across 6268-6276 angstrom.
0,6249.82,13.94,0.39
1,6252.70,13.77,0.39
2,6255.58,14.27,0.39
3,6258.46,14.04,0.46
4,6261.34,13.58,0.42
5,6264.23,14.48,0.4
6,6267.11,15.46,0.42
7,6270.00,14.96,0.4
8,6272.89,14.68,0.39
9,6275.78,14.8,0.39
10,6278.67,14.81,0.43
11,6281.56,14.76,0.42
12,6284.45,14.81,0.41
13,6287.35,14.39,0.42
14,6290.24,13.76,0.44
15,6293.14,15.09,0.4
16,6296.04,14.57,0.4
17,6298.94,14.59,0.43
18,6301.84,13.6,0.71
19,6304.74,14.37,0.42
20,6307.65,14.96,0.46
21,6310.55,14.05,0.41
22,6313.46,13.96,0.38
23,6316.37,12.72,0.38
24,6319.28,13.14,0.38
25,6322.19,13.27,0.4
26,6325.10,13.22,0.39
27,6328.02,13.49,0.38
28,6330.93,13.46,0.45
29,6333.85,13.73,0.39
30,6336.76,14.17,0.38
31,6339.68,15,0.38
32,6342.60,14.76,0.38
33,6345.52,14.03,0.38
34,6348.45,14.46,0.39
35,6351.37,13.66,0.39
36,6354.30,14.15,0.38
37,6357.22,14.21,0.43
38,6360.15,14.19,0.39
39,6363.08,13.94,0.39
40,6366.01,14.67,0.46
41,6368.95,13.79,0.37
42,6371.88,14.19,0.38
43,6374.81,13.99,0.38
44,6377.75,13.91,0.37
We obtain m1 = 14.8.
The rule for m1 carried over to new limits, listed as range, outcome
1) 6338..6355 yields 14.3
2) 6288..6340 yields 13.9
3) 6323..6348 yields 14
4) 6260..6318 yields 14.4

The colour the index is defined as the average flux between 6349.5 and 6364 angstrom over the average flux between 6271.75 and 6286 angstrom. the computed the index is 1.0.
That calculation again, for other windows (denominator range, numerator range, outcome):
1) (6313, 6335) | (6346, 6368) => 1.06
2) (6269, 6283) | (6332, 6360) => 0.96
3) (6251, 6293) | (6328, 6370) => 0.98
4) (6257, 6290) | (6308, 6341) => 0.94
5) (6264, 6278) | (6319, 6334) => 0.90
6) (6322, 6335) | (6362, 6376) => 1.05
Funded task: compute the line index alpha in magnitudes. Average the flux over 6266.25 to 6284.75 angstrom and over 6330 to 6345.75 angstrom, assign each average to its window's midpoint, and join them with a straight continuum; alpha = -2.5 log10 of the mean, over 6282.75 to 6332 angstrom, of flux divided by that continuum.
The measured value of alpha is 0.04 mag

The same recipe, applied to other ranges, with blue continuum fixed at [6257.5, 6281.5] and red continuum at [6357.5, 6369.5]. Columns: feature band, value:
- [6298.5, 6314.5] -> 0.02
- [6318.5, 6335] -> 0.08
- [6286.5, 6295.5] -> 0.01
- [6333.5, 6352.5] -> 0.00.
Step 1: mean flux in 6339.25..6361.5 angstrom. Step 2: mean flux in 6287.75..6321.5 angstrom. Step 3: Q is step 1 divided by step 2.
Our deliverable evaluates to 1.0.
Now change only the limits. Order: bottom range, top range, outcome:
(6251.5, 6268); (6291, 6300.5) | 1.03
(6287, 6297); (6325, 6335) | 0.93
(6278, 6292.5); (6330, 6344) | 0.98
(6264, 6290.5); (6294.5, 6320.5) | 0.95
